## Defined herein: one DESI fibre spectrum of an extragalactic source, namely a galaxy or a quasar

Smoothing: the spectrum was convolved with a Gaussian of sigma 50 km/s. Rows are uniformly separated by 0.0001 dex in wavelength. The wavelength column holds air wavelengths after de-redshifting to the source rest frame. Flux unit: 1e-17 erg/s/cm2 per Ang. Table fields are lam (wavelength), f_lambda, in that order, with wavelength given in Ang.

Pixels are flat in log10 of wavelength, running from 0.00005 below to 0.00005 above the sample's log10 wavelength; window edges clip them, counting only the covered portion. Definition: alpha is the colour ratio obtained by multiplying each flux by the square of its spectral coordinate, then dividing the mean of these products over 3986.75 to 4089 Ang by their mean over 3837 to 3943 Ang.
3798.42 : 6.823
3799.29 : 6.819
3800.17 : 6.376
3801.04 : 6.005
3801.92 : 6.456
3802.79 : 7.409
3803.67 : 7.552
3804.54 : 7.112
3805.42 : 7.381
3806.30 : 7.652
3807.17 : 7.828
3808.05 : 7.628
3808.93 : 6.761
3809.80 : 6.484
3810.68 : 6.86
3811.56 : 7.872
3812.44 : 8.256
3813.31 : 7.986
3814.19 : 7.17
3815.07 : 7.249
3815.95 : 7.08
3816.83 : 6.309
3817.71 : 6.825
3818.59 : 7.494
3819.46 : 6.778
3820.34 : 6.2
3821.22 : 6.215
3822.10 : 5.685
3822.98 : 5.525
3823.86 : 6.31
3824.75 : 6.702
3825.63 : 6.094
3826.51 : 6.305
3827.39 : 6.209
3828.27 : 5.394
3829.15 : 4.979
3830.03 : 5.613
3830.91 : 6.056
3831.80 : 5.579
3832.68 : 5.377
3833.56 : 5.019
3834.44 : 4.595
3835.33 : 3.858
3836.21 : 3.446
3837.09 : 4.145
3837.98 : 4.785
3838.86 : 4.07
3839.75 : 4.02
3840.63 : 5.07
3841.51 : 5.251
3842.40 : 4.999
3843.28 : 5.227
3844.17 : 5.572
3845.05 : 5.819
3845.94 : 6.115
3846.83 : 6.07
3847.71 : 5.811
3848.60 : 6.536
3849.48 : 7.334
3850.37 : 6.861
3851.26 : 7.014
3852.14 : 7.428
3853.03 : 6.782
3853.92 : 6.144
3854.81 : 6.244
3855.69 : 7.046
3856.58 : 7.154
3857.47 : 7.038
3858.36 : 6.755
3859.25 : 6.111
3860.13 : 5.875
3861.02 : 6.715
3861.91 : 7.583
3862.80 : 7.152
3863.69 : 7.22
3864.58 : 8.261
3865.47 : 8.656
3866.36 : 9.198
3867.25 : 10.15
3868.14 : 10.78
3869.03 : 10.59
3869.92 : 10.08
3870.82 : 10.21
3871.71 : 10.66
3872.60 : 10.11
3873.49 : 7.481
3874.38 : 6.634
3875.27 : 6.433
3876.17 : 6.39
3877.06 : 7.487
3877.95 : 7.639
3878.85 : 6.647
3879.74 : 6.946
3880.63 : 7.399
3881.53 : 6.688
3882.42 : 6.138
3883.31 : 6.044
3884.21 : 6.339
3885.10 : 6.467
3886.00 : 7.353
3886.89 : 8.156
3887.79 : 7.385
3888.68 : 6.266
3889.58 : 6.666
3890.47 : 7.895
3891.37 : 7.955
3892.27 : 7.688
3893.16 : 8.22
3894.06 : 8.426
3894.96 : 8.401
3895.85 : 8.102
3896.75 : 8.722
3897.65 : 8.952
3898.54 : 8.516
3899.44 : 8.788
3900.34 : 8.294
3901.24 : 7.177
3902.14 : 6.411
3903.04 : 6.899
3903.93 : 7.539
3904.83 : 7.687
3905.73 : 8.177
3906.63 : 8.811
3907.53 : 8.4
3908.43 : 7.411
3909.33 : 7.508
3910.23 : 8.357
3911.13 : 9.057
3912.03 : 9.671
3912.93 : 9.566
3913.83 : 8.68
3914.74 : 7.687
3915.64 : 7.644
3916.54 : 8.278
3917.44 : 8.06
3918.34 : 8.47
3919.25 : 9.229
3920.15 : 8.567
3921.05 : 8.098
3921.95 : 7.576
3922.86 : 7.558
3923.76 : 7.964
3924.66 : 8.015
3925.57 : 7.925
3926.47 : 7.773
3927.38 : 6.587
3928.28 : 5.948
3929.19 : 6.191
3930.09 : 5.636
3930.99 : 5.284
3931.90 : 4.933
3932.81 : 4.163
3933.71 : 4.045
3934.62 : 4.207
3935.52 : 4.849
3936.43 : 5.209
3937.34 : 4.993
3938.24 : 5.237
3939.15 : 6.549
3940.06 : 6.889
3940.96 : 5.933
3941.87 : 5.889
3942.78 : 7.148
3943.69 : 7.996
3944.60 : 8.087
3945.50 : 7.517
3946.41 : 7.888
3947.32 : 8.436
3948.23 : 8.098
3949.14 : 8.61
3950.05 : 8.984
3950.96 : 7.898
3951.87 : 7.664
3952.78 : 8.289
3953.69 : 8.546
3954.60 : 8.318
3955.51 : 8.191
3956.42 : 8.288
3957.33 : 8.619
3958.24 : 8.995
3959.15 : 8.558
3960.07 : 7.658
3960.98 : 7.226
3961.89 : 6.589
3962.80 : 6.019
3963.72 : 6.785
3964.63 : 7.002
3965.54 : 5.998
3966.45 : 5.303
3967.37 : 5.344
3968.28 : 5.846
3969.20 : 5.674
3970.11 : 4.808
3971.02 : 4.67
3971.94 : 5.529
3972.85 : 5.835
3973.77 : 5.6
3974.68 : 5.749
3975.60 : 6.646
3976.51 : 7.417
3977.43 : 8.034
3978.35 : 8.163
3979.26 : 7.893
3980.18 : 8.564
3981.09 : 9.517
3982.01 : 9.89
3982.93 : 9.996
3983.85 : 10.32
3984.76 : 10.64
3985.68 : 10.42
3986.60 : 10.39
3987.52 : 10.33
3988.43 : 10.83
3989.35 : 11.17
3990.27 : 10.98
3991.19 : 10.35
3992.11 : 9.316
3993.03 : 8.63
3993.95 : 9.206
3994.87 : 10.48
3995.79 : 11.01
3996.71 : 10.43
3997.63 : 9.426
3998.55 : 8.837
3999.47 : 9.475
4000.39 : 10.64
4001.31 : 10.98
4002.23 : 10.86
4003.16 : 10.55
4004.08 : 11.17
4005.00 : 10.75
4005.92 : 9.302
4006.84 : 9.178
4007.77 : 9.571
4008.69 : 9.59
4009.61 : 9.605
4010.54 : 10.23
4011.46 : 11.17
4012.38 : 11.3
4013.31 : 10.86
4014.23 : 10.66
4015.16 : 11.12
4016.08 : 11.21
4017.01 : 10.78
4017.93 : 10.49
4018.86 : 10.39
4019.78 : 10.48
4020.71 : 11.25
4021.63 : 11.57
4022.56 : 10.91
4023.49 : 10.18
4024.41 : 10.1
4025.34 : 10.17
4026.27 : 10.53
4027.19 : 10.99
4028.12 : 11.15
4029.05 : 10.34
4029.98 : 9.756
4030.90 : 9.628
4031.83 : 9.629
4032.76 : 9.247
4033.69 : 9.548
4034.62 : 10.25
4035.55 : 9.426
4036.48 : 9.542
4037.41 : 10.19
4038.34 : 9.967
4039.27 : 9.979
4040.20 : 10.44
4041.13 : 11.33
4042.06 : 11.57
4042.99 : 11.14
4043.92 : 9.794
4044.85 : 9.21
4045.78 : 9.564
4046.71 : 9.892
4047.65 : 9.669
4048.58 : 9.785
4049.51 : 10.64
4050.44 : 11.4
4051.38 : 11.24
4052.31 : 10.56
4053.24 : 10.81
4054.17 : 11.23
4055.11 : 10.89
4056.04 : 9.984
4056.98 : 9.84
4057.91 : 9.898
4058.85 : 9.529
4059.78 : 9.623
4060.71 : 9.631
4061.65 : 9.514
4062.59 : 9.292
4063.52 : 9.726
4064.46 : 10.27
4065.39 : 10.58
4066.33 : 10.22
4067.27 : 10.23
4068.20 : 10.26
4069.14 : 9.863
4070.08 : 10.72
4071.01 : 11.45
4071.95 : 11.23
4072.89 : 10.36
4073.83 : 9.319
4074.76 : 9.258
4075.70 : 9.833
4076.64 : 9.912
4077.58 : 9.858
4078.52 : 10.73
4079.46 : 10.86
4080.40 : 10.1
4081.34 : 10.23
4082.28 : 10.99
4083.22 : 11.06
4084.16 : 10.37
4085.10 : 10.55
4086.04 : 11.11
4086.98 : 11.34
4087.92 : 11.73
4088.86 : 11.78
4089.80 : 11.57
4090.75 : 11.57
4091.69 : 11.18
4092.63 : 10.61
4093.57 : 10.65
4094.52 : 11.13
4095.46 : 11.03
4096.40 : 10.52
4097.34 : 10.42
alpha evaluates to 1.55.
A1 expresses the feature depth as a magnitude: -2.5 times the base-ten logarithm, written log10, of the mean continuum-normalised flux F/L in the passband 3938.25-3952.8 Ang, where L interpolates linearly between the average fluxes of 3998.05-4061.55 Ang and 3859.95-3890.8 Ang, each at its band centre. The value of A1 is 0.19 mag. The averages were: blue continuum 7.78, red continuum 10.3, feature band 7.52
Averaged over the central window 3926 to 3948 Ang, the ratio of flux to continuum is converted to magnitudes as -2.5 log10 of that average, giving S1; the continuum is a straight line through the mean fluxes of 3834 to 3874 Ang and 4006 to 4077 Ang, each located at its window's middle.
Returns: 0.33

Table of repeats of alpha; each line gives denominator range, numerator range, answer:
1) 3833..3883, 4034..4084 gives 1.66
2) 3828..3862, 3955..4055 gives 1.77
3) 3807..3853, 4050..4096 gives 1.96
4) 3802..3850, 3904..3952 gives 1.25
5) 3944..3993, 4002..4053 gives 1.33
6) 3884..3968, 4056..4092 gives 1.51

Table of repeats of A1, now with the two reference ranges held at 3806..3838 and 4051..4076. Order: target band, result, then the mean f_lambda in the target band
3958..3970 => 0.28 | 6.59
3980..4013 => -0.12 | 10.2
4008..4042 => -0.09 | 10.4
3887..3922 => -0.07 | 8.09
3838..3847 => 0.26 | 5.17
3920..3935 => 0.22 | 6.47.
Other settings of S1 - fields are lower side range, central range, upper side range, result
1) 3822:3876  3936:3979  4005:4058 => 0.25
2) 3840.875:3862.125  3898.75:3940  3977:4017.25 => 0.12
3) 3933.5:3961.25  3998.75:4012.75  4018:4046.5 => -0.10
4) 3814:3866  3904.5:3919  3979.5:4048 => -0.07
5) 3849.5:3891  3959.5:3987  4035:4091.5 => 0.23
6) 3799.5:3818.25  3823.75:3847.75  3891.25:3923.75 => 0.37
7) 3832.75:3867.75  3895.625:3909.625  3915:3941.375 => -0.22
